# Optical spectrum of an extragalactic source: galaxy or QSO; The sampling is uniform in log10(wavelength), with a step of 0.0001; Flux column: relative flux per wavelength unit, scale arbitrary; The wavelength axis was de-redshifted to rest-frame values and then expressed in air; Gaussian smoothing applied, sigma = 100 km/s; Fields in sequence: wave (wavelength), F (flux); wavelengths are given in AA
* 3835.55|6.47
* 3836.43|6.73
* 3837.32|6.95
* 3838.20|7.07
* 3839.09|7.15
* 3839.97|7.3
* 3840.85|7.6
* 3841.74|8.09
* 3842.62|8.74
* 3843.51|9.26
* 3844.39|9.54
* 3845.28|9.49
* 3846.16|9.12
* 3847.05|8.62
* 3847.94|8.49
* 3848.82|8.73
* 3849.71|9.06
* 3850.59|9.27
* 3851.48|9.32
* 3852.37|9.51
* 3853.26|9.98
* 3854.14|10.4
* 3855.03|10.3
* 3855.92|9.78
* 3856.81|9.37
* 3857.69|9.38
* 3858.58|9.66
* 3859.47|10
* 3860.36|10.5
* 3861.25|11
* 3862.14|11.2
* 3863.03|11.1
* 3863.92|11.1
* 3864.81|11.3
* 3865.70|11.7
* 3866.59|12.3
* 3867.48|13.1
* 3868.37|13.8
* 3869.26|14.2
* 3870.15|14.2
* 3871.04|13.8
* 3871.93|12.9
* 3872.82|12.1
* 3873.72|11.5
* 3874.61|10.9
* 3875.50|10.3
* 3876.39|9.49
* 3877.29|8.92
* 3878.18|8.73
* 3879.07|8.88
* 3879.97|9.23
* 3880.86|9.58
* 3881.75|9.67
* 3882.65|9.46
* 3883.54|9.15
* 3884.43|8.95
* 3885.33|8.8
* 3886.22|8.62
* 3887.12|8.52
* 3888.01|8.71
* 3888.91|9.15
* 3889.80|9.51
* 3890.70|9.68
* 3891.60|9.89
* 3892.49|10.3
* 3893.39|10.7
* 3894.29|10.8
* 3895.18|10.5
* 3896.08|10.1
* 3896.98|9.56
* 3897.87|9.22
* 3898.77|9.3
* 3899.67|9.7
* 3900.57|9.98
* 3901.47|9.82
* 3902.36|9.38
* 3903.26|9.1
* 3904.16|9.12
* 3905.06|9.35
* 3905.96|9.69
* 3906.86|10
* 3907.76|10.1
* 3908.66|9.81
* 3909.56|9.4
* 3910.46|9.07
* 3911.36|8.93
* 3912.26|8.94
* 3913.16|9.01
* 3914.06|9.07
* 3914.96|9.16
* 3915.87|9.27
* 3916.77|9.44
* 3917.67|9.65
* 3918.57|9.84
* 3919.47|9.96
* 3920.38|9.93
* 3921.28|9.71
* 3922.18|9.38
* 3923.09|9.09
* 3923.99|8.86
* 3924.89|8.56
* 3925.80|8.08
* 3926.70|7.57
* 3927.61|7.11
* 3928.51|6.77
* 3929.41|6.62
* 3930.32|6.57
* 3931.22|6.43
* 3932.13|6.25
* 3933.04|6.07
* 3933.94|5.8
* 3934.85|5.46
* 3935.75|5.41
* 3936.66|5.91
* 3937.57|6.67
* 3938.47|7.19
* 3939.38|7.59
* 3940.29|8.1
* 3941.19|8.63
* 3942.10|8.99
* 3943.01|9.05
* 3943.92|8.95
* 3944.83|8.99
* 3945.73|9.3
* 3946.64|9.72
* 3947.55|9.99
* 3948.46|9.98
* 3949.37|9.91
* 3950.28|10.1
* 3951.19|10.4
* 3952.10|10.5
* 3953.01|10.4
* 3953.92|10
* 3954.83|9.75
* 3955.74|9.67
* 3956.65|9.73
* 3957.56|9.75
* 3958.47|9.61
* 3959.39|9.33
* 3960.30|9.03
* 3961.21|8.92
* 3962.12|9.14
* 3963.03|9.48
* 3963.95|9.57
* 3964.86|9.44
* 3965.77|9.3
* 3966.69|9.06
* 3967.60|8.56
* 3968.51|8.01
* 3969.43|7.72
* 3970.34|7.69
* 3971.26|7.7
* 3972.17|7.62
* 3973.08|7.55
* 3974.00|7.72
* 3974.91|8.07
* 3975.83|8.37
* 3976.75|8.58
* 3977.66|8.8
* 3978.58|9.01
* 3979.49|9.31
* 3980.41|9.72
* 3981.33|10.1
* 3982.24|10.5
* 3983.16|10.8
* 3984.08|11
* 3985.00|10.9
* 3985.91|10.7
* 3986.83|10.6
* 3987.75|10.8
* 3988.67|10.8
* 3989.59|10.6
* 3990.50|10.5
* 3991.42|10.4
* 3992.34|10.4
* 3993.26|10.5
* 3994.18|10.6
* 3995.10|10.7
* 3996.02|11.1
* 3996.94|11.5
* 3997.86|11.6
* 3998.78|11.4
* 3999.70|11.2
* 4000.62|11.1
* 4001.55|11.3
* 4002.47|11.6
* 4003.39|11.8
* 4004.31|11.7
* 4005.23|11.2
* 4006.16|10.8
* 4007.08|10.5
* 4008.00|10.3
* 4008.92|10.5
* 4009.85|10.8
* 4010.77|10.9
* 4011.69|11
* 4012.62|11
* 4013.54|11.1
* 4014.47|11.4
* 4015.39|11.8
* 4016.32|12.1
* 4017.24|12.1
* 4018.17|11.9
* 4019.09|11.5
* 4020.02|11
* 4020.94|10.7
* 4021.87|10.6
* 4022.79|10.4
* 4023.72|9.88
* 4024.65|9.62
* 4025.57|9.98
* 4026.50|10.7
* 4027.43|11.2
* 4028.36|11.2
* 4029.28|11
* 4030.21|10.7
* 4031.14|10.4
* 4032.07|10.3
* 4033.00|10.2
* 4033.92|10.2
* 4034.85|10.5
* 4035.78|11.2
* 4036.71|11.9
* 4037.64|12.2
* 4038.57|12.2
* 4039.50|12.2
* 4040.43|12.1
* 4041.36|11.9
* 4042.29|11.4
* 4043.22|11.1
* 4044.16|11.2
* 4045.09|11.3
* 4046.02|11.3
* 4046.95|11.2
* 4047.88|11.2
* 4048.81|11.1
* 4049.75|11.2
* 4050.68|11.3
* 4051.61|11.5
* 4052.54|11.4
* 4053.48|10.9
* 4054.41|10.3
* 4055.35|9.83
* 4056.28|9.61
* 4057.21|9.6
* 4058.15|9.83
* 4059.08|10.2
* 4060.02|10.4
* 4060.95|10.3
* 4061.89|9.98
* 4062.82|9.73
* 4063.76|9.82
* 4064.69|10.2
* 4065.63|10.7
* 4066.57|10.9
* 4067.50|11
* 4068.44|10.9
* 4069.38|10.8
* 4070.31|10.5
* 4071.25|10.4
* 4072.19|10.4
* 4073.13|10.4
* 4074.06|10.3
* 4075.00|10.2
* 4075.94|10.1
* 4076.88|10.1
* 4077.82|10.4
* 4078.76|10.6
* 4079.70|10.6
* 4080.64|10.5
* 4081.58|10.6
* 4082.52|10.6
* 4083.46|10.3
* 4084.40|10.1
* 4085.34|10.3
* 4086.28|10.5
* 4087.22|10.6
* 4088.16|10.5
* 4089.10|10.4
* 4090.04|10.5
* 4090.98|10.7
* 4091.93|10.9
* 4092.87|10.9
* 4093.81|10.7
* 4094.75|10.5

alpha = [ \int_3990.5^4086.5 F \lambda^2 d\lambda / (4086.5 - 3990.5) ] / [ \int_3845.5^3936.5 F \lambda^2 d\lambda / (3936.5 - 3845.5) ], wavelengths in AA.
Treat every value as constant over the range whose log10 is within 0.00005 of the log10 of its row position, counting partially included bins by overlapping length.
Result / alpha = 1.2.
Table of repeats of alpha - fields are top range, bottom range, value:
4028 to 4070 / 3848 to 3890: 1.15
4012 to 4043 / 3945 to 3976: 1.26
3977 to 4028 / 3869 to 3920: 1.16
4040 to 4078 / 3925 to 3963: 1.34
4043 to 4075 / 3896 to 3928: 1.23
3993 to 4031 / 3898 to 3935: 1.33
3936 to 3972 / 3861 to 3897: 0.88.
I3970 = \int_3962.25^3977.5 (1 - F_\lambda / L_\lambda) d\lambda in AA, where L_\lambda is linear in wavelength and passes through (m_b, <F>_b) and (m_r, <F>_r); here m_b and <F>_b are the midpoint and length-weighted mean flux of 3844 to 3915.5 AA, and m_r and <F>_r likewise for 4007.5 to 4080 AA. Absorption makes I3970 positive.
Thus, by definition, 3.0 AA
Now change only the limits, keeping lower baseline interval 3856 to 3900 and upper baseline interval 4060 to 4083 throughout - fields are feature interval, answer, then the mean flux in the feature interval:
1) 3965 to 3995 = 2.8 AA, 9.46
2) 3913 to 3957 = 7.9 AA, 8.54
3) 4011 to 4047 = -2.4 AA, 11.1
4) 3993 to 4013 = -1.2 AA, 11.1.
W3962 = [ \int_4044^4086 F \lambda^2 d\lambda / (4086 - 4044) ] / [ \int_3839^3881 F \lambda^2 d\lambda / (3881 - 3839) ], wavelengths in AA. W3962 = 1.1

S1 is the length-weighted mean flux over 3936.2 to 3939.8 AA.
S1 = 6.83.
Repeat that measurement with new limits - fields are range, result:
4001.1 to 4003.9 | 11.6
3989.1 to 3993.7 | 10.5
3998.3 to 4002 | 11.2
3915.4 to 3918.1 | 9.43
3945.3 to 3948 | 9.66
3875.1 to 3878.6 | 9.35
